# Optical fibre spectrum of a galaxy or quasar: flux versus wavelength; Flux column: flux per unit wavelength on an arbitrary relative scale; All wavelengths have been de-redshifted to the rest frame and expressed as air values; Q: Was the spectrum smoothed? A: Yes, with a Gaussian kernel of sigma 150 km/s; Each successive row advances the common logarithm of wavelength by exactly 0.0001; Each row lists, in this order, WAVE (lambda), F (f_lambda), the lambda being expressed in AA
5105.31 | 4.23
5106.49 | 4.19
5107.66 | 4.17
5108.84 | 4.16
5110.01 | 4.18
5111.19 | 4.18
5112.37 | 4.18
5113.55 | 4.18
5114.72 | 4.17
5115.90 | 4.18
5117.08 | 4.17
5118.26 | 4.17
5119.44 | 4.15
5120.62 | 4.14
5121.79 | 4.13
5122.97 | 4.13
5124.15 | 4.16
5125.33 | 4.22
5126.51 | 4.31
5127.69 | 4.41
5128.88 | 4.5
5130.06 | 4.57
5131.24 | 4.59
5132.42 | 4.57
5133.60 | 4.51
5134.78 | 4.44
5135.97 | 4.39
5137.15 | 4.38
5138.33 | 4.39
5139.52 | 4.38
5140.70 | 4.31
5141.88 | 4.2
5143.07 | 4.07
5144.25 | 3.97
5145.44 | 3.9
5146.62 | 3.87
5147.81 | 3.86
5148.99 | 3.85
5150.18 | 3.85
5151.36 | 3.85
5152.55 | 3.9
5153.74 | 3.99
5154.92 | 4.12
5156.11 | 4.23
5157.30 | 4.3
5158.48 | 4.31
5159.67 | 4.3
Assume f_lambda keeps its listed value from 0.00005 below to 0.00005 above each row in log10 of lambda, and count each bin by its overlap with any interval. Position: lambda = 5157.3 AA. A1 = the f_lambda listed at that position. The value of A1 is 4.3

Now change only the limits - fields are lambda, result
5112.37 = 4.18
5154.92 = 4.12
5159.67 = 4.3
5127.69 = 4.41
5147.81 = 3.86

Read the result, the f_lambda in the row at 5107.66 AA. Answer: 4.17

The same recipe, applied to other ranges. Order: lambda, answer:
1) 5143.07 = 4.07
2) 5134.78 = 4.44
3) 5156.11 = 4.23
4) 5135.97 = 4.39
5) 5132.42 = 4.57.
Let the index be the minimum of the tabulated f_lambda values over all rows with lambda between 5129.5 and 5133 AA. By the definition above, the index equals 4.57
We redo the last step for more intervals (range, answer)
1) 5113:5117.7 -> 4.17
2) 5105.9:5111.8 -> 4.16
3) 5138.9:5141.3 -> 4.31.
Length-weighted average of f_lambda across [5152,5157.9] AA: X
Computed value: 4.11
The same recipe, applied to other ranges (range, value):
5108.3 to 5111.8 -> 4.17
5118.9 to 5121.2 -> 4.14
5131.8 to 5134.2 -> 4.55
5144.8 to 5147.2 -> 3.89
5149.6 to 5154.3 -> 3.9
